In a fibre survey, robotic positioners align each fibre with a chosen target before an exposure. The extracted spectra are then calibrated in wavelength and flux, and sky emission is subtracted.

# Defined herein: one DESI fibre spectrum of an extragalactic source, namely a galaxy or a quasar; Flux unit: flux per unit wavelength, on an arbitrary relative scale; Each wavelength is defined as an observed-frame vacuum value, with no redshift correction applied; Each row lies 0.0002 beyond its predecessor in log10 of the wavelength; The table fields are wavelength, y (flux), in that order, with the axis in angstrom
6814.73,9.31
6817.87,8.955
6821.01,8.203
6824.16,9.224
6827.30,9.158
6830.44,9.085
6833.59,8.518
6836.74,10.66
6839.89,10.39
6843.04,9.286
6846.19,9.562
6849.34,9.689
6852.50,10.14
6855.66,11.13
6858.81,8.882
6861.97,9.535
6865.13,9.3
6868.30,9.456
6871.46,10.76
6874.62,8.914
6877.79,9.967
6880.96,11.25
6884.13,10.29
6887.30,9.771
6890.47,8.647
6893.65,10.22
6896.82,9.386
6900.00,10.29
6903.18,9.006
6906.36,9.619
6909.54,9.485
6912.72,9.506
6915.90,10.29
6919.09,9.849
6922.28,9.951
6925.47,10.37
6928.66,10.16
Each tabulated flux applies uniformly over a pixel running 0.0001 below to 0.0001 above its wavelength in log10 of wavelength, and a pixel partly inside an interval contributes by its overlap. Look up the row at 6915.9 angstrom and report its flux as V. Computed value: 10.29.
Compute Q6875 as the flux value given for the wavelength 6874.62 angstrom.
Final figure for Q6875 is 8.914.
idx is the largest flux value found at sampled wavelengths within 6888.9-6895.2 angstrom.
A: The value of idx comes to 10.22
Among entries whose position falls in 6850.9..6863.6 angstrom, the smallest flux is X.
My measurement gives 8.882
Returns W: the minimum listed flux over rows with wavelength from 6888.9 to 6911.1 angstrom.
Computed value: 8.647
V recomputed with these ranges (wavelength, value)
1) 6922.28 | 9.951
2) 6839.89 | 10.39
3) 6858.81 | 8.882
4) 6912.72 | 9.506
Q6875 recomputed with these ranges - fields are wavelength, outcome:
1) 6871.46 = 10.76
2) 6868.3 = 9.456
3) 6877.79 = 9.967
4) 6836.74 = 10.66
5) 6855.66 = 11.13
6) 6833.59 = 8.518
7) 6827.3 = 9.158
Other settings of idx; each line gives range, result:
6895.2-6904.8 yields 10.29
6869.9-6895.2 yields 11.25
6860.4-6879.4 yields 10.76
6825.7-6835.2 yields 9.158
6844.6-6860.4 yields 11.13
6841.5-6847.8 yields 9.562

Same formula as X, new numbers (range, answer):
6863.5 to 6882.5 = 8.914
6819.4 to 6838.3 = 8.203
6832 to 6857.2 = 8.518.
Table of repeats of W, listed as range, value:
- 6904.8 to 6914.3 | 9.485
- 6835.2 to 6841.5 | 10.39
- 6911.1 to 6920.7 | 9.506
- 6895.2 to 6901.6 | 9.386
